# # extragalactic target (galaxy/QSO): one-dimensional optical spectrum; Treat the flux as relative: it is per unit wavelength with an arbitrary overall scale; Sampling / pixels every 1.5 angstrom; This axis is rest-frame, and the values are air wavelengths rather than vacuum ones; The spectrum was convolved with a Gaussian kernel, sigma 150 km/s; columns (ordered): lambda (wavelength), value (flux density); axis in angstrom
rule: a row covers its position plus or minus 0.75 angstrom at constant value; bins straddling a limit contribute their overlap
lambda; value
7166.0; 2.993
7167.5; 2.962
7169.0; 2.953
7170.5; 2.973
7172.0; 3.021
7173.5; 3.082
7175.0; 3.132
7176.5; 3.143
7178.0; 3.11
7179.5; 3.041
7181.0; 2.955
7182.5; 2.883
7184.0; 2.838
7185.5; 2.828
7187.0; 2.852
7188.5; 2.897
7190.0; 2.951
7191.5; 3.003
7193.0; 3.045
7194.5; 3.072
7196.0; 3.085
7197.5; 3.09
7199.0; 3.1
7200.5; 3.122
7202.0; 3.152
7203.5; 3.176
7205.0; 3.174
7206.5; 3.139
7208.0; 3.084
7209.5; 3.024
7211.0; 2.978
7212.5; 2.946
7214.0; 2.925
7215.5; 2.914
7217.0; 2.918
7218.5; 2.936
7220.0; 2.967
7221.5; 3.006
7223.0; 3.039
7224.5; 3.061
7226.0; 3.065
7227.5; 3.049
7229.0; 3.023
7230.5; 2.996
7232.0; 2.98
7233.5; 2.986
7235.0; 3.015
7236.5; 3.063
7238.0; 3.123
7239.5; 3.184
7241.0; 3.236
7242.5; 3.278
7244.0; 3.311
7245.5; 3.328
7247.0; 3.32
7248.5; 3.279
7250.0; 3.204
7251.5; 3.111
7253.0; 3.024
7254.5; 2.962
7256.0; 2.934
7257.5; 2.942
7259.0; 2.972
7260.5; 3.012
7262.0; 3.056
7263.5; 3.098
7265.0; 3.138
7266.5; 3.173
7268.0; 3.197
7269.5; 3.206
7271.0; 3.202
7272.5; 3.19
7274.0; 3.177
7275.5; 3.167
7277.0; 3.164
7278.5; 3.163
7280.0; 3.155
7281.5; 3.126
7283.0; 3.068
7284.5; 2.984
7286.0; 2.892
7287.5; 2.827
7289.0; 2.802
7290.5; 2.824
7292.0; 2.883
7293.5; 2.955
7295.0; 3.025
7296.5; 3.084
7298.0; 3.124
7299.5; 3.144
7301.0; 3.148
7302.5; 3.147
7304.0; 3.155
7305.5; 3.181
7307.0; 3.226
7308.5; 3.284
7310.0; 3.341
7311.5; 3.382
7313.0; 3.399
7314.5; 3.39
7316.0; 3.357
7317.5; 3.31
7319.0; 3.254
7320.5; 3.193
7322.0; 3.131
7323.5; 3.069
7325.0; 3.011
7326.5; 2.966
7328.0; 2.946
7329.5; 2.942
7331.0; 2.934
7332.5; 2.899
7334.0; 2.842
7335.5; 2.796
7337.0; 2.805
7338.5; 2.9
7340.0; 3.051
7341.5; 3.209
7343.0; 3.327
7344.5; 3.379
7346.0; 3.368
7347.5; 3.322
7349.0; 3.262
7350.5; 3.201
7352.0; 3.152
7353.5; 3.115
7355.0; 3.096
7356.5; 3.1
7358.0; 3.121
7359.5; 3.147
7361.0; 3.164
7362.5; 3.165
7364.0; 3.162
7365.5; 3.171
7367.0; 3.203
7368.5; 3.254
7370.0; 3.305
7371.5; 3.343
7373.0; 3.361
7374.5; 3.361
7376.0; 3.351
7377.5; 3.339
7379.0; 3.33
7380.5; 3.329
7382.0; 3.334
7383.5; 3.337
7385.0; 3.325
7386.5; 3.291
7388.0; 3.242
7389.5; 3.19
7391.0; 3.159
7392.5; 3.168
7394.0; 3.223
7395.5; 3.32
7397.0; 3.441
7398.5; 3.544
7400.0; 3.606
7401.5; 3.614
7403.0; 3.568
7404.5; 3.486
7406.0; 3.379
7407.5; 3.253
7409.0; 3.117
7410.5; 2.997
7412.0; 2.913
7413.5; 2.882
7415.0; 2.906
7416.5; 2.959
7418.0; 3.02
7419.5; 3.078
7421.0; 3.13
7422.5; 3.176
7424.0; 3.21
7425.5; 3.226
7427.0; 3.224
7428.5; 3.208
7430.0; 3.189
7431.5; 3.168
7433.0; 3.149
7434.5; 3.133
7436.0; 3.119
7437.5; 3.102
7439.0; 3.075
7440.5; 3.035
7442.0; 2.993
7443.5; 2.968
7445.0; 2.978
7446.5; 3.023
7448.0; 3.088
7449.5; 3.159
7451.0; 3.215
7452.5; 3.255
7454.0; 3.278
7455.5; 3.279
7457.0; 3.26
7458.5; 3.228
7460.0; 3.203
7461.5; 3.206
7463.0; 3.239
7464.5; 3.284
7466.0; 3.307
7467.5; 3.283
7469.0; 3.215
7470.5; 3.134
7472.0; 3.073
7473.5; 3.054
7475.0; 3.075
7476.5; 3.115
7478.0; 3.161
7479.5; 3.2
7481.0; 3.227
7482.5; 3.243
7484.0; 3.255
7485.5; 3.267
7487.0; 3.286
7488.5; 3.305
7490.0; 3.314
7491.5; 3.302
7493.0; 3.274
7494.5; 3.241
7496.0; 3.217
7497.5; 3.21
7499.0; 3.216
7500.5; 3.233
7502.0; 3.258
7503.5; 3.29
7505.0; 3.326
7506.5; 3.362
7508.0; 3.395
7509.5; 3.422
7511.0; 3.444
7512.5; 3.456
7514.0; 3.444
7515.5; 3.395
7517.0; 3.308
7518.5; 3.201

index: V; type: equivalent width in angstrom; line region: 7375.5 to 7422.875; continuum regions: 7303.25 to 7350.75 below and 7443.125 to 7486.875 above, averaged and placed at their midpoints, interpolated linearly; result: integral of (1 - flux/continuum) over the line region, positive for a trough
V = -1.2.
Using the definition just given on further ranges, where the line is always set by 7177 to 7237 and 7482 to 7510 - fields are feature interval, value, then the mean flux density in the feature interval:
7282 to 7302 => 0.7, 2.99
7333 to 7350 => 0.1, 3.11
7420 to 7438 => 0.3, 3.17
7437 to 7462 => 0.8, 3.14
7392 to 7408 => -1.2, 3.42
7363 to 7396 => -1.1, 3.28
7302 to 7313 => -0.5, 3.26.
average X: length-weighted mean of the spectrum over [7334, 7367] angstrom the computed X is 3.14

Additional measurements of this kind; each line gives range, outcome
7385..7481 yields 3.19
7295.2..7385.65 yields 3.18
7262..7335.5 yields 3.11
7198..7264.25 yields 3.07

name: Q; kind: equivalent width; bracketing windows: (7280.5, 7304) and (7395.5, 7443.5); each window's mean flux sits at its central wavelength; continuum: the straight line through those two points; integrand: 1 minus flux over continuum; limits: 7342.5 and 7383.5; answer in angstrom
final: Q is -1.9 angstrom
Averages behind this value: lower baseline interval 3.01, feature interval 3.25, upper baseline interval 3.19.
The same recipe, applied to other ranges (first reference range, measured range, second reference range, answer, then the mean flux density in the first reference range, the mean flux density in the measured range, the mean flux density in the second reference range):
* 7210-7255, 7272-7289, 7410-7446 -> 0.0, 3.07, 3.07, 3.08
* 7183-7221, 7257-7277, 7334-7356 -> -0.4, 3.01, 3.12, 3.13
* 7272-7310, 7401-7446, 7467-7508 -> 0.6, 3.08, 3.14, 3.23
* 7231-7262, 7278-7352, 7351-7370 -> 0.8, 3.11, 3.11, 3.16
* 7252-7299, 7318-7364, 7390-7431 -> 0.5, 3.05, 3.1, 3.22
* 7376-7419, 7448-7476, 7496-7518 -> 0.8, 3.26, 3.2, 3.33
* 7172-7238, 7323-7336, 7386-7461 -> 0.8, 3.02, 2.93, 3.19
